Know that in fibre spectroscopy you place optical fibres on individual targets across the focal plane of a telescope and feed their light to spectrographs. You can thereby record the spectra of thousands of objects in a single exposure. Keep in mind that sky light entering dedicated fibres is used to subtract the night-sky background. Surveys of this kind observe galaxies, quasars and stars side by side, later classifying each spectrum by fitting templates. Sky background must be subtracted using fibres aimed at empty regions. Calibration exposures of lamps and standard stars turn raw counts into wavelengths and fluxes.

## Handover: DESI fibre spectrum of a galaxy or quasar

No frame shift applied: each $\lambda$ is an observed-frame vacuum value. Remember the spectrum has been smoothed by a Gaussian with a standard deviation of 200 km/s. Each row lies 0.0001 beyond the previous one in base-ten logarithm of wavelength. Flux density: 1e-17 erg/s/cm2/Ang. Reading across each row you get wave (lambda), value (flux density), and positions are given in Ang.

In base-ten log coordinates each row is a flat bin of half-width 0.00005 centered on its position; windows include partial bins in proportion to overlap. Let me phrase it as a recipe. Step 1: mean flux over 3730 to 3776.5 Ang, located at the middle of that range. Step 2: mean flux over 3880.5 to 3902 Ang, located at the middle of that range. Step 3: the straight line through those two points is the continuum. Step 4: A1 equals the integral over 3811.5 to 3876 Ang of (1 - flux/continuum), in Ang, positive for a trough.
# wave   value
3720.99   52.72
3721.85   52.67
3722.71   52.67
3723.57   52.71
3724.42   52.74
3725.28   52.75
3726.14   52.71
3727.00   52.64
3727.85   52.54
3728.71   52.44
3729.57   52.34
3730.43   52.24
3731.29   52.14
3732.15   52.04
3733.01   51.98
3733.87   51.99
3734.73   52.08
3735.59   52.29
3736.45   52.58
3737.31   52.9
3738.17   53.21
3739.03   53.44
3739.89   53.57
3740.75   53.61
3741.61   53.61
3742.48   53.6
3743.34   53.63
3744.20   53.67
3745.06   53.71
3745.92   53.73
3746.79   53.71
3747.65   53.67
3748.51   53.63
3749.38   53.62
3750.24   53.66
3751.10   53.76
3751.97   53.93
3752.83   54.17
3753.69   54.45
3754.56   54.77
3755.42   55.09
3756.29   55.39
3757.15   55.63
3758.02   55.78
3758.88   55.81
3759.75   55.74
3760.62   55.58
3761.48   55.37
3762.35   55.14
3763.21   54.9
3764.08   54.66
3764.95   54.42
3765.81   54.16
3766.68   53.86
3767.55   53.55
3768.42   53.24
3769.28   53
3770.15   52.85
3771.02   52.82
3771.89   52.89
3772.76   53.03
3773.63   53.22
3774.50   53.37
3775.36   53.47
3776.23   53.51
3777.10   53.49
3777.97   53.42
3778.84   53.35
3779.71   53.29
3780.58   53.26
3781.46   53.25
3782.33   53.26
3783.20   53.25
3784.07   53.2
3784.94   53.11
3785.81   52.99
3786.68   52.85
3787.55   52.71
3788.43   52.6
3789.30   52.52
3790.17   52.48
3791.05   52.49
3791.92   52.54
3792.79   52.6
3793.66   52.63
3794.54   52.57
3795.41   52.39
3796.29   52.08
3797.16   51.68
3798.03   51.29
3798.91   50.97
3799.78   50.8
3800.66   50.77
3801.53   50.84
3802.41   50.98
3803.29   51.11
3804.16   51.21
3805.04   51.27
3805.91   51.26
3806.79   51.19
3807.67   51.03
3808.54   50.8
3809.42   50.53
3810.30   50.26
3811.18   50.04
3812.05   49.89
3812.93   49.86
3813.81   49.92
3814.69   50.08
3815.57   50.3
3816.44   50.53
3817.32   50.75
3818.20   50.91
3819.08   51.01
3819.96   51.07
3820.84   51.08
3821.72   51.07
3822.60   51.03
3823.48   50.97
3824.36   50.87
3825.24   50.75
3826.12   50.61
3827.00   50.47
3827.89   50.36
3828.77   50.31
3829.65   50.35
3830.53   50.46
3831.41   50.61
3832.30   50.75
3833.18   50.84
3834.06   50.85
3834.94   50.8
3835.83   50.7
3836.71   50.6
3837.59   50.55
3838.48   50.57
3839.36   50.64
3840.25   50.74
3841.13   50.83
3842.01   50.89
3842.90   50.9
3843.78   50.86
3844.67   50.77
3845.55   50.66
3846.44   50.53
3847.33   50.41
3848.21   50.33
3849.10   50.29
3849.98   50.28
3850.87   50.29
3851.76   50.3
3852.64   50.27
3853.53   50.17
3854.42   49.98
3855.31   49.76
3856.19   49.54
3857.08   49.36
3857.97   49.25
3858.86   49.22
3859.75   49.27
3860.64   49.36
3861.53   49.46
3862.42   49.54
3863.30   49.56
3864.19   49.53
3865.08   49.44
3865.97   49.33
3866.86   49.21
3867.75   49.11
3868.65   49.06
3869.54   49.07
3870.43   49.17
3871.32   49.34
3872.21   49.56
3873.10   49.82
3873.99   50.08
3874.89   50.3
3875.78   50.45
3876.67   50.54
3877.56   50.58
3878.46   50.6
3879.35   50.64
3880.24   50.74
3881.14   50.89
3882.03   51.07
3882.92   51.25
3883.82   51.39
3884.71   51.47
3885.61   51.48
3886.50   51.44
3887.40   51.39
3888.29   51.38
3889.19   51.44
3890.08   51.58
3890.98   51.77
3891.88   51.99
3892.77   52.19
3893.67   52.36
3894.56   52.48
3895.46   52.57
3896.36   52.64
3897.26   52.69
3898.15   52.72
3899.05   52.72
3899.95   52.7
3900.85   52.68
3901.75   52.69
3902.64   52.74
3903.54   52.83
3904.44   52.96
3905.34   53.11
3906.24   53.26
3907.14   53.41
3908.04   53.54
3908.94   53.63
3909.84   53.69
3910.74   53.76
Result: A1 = 2.87 Ang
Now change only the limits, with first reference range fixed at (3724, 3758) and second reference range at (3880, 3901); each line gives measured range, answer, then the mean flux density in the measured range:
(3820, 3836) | 0.54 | 50.7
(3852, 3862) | 0.49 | 49.6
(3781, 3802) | 0.21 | 52.3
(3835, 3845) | 0.31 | 50.7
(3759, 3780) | -0.32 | 53.9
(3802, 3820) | 0.68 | 50.7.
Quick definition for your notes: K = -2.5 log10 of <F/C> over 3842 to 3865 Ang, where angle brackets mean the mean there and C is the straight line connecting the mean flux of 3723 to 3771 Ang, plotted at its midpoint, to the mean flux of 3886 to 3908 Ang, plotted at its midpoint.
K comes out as 0.06 mag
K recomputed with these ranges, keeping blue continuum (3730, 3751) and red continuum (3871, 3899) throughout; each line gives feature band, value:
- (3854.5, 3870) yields 0.05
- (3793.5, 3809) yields 0.02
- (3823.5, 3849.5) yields 0.03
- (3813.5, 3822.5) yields 0.03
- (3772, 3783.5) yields -0.01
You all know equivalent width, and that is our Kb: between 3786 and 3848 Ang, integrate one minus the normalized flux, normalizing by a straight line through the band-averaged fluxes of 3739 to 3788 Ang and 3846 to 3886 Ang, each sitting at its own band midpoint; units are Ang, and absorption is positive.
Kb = 1.0 Ang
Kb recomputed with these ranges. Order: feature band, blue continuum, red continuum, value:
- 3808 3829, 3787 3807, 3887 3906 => 0.5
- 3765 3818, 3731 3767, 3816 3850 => 0.2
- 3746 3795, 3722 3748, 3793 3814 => -1.7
